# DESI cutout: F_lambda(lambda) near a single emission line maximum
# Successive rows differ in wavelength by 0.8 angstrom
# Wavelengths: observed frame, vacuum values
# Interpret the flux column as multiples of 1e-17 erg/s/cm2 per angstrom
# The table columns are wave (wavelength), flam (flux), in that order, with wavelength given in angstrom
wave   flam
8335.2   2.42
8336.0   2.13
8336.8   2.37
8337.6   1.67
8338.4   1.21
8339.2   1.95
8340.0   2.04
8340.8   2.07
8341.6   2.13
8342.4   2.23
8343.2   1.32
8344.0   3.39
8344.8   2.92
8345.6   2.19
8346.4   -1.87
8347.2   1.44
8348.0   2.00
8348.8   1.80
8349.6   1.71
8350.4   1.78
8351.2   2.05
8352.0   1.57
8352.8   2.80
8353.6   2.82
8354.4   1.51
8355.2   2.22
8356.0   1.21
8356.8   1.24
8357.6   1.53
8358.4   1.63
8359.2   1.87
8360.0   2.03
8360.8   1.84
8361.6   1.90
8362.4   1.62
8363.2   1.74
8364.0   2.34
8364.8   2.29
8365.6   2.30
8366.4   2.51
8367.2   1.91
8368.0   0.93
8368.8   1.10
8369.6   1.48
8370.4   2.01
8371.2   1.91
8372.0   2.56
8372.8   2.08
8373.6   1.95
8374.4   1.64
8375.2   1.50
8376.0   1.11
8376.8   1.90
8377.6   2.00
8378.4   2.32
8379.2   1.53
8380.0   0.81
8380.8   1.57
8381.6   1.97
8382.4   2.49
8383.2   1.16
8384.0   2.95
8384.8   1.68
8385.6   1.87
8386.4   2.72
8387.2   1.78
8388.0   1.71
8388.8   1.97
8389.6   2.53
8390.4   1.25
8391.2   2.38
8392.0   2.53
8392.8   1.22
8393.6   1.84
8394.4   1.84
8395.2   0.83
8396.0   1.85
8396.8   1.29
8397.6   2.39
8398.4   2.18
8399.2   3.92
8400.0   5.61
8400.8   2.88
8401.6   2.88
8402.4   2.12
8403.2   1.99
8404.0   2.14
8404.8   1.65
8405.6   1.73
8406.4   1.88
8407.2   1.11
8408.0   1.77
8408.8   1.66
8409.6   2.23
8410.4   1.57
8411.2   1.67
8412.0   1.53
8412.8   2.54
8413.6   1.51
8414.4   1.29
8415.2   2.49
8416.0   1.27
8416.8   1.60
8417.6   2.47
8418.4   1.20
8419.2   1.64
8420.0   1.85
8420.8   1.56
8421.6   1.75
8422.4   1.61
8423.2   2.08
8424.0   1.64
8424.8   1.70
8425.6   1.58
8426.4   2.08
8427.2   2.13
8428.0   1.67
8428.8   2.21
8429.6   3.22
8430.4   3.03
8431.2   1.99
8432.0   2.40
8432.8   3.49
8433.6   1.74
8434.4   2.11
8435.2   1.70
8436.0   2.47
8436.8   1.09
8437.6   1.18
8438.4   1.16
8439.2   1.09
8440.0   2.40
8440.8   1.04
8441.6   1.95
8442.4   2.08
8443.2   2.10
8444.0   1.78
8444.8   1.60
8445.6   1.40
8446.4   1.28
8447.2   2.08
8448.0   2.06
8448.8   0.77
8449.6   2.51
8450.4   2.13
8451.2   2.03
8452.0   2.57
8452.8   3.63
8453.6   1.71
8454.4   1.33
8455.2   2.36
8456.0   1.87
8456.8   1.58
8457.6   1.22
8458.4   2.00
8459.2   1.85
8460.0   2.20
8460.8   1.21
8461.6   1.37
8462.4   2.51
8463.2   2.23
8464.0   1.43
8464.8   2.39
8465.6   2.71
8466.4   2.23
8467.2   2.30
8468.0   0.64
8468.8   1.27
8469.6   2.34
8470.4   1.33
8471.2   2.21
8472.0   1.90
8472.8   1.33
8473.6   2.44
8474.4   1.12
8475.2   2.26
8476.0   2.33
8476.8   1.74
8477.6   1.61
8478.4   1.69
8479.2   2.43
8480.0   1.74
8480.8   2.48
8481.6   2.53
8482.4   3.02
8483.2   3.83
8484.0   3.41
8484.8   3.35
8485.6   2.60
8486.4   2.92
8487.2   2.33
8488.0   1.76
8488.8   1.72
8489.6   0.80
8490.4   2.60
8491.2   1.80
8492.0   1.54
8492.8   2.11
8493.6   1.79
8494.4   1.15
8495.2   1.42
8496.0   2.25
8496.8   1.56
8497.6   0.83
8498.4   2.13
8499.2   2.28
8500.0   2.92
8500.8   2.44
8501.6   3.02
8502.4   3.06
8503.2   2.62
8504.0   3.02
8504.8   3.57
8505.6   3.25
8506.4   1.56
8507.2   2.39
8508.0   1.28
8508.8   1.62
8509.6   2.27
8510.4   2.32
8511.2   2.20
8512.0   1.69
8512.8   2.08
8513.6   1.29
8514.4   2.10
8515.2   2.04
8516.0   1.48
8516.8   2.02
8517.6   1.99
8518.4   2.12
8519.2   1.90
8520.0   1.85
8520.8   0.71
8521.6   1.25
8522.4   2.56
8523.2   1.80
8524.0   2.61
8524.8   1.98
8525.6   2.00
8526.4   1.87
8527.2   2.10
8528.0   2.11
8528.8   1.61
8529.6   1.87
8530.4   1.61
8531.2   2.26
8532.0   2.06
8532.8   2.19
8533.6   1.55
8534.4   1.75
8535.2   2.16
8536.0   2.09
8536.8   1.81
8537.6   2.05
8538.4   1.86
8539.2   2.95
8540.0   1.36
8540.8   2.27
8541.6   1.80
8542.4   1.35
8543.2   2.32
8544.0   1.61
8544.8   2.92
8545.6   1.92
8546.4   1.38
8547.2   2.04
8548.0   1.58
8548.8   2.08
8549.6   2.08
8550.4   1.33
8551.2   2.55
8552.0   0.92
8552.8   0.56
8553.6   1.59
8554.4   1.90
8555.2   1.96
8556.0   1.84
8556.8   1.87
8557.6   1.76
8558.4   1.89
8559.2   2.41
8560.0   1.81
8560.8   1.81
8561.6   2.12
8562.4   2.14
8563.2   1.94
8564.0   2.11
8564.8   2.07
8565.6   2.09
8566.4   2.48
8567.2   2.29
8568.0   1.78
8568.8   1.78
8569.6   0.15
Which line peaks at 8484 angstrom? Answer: [S II] 6716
